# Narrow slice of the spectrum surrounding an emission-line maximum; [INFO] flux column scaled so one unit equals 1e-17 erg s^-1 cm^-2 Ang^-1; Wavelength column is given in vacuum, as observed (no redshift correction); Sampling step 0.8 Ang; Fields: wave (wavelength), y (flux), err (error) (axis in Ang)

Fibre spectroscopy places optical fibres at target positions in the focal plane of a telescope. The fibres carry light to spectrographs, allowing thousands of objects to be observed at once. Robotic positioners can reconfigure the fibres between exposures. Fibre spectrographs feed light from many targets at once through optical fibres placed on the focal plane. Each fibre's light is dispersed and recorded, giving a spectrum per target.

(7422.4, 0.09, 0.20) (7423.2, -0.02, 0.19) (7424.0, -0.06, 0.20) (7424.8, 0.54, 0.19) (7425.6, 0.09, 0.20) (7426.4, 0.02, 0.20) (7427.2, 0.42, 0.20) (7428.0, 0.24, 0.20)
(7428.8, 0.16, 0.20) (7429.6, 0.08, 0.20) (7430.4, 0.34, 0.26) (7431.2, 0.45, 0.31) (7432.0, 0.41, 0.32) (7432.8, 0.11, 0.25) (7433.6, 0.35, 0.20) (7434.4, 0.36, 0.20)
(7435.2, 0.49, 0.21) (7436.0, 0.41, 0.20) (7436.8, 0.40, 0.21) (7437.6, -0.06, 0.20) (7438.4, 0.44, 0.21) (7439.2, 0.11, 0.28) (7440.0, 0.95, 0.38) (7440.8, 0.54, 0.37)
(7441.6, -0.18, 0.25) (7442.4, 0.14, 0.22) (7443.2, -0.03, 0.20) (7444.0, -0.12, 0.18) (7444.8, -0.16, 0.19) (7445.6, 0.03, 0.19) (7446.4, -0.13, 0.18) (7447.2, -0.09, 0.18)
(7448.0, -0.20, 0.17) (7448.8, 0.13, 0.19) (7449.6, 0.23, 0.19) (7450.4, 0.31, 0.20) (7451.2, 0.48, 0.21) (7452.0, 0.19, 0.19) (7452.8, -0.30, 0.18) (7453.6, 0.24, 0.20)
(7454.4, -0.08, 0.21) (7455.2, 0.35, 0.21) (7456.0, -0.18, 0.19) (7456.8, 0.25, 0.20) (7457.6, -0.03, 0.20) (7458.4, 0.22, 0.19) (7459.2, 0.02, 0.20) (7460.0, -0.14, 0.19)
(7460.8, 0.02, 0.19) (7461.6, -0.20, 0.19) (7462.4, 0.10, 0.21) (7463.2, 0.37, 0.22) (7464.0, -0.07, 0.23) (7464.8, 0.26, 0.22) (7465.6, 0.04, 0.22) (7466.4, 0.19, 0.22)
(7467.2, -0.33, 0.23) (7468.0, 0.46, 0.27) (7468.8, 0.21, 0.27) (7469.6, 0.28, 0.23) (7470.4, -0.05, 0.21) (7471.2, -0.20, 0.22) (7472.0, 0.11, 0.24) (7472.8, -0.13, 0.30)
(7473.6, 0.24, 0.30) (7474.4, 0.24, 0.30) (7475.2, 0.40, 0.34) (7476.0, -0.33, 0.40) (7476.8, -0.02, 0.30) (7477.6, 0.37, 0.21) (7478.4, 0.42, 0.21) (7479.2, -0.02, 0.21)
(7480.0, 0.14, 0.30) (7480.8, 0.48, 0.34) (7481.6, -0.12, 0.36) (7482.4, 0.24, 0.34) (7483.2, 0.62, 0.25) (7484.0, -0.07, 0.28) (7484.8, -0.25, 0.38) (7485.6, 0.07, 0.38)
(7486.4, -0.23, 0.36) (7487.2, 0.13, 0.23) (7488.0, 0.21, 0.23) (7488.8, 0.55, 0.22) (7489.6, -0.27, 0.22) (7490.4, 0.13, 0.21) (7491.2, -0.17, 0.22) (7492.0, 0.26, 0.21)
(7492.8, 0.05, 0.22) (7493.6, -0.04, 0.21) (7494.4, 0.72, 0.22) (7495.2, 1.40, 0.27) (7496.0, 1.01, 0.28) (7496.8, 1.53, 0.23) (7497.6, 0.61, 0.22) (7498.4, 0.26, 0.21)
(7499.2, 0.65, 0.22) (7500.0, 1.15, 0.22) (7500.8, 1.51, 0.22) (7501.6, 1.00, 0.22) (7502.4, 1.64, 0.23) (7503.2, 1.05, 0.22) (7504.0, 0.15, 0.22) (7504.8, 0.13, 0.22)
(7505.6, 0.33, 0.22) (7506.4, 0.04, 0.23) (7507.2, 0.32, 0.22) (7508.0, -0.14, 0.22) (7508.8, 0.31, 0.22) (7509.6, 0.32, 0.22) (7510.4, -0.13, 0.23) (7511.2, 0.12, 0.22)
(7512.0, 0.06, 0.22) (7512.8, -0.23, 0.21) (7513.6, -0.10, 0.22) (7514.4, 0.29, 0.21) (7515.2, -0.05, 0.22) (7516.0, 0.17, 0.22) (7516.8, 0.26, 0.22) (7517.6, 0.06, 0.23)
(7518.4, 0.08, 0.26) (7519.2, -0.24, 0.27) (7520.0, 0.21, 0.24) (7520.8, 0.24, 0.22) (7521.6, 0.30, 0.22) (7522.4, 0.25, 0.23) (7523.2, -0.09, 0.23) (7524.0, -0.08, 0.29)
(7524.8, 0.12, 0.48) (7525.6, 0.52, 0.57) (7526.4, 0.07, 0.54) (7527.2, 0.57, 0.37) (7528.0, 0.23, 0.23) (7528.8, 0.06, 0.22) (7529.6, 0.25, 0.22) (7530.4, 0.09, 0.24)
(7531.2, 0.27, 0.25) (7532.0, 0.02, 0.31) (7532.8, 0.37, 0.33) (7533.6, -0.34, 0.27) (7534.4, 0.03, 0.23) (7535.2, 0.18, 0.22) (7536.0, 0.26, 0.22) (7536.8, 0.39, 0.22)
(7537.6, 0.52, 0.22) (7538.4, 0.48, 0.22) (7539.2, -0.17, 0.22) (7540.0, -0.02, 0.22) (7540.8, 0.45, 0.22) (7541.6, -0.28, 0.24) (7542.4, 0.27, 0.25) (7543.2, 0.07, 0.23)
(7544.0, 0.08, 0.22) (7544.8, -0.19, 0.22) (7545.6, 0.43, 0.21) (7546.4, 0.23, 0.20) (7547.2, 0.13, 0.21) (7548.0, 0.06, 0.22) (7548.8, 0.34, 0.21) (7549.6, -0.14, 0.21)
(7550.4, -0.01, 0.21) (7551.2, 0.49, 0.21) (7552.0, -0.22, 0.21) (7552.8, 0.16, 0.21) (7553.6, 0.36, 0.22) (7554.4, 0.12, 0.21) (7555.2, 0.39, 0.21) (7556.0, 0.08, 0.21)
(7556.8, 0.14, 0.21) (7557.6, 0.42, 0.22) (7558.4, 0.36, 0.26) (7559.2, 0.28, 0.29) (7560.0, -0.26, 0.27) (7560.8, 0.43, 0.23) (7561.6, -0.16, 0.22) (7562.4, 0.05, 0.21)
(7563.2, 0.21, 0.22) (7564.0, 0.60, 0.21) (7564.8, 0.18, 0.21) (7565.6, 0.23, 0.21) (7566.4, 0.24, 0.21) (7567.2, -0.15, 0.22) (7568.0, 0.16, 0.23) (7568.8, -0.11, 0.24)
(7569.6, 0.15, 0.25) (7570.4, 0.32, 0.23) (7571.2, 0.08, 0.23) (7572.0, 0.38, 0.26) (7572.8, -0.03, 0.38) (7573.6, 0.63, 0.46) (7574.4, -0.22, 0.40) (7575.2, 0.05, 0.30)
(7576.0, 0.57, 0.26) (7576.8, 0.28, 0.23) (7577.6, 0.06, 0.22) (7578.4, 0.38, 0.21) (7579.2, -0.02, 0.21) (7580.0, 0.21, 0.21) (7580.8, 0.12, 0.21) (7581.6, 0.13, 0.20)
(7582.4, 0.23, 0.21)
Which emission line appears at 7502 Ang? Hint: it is [O II] 3727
